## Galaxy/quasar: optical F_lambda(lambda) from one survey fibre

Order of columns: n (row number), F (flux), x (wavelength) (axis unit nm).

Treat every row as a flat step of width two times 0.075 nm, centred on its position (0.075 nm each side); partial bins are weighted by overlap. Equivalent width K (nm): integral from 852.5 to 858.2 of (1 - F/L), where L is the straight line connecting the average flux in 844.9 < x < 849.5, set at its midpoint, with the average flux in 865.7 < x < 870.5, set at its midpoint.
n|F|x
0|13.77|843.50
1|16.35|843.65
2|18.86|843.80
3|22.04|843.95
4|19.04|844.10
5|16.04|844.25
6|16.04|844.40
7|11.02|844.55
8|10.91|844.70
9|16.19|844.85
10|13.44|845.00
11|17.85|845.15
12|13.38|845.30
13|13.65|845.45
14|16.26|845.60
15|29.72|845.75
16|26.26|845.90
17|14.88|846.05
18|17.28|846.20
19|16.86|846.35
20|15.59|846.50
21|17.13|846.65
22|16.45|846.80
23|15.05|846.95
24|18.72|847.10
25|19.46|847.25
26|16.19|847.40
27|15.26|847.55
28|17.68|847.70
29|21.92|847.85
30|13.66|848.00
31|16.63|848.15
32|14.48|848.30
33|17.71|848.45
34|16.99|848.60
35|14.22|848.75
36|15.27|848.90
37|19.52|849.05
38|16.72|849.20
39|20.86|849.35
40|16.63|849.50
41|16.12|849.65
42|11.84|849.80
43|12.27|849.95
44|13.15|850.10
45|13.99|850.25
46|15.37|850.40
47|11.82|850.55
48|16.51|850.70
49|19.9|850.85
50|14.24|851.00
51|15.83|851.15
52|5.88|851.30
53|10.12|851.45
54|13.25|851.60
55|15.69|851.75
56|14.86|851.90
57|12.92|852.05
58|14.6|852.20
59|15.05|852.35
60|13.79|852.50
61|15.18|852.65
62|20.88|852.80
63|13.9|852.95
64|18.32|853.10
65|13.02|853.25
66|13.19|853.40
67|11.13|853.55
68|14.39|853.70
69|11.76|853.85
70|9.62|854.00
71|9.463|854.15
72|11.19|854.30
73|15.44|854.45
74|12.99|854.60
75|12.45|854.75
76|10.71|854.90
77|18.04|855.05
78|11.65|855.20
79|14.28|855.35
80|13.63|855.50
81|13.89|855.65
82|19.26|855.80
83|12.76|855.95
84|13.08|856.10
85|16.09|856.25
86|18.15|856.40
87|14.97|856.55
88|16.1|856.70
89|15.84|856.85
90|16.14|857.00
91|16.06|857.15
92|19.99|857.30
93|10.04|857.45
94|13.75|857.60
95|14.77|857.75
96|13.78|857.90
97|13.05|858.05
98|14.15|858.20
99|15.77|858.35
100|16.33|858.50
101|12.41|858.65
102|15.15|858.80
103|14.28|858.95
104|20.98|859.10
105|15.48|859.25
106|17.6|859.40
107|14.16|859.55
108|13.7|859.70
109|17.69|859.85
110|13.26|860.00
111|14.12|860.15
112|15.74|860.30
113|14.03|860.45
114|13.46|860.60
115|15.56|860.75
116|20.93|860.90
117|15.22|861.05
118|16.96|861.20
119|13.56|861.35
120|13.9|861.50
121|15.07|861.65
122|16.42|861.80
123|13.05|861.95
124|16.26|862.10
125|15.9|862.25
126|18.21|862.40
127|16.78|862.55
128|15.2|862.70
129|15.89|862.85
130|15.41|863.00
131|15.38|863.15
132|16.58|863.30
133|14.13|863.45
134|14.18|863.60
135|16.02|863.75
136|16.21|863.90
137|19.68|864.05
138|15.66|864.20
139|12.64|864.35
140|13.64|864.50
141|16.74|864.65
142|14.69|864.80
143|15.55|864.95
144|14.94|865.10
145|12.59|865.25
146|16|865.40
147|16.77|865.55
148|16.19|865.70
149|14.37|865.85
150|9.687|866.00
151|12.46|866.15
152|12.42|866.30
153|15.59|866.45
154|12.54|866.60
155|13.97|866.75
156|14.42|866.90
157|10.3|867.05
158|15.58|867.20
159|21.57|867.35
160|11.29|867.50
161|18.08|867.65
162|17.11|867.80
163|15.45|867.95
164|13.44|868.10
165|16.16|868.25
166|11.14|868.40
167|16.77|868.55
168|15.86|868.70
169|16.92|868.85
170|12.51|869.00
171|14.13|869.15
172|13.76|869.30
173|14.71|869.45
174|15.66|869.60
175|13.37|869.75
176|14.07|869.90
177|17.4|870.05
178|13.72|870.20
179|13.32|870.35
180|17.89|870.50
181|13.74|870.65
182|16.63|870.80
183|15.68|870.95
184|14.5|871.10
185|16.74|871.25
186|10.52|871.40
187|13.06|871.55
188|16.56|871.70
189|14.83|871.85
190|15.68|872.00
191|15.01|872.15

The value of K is 0.67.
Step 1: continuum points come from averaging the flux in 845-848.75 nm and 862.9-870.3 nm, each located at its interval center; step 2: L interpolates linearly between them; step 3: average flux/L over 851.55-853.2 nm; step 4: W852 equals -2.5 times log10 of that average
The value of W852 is 0.09 mag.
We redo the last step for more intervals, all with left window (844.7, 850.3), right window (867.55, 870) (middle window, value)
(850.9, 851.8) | 0.28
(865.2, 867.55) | 0.07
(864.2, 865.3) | 0.05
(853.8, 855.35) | 0.28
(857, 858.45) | 0.08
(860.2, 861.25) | -0.02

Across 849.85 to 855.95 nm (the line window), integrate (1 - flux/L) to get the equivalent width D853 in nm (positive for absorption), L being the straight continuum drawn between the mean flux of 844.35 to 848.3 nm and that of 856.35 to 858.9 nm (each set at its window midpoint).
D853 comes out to 0.755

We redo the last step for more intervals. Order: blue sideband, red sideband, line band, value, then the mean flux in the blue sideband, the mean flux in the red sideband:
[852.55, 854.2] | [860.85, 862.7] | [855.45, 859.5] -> -0.14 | 13.8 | 15.9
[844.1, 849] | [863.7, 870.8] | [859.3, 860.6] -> 0.04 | 16.7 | 14.8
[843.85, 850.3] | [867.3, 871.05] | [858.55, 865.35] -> 0.09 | 16.6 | 15.2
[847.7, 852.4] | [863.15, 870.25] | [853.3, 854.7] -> 0.27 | 15.1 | 14.8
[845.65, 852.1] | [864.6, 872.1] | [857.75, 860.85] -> 0.07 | 16.2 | 14.7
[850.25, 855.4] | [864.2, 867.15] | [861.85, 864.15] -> -0.32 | 13.7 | 14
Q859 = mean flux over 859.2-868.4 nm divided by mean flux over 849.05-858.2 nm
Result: 1.1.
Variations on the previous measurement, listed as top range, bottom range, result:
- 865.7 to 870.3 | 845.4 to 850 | 0.84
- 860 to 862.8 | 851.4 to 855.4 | 1.14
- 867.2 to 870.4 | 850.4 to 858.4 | 1.06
